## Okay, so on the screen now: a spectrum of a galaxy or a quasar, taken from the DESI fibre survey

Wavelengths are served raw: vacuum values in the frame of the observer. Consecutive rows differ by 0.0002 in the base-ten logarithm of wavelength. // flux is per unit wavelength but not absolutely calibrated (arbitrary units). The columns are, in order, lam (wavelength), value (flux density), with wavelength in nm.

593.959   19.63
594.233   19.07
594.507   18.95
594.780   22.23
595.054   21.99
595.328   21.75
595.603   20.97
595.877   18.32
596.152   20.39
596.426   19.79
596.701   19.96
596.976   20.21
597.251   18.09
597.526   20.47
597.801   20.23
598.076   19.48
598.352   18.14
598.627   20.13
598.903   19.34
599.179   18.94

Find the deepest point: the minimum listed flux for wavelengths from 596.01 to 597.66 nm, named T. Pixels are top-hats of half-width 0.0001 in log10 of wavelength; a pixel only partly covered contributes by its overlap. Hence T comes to 18.09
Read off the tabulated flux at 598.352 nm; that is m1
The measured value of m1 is 18.14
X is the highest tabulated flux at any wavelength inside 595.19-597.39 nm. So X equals 21.75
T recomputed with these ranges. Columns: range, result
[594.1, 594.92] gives 18.95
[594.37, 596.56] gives 18.32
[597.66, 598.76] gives 18.14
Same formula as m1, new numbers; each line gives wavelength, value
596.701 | 19.96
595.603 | 20.97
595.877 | 18.32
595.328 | 21.75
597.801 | 20.23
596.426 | 19.79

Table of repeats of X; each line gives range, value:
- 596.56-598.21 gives 20.47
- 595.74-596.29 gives 20.39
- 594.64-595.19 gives 22.23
